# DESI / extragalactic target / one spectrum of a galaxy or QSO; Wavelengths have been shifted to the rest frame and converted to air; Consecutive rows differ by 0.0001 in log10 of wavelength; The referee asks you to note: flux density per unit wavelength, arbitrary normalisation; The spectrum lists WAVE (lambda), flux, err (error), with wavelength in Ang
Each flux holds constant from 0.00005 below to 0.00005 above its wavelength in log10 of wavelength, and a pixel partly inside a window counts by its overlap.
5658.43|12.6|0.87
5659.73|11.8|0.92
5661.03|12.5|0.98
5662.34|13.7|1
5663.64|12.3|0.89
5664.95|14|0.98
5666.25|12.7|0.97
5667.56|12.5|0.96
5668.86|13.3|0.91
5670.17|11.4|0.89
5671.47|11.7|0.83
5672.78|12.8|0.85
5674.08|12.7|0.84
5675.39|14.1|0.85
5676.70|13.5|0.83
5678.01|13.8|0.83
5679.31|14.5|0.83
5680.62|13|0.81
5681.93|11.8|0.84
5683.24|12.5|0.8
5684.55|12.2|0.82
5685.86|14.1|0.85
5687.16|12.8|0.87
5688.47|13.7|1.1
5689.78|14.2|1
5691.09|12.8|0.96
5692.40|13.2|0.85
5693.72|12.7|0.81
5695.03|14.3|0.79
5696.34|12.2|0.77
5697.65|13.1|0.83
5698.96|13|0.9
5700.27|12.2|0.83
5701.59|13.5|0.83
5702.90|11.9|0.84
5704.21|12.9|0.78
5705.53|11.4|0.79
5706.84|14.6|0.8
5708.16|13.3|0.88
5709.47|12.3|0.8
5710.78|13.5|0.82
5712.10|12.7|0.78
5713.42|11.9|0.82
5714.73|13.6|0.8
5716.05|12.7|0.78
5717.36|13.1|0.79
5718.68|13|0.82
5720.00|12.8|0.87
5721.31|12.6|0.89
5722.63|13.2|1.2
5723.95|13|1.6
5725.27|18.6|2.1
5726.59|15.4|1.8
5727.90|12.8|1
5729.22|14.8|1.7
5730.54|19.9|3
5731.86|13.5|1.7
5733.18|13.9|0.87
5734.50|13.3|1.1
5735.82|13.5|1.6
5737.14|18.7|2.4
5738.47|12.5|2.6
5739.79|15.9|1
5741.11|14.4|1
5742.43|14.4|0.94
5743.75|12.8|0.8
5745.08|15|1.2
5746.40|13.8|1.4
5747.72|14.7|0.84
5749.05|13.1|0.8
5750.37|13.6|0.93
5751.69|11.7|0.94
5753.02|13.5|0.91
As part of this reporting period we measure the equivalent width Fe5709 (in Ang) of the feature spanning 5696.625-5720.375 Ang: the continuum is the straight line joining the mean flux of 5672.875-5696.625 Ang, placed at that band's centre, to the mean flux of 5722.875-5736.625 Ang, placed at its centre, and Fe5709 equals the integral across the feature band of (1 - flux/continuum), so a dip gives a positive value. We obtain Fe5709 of 2.1 Ang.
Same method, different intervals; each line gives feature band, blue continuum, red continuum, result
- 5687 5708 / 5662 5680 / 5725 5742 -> 1.3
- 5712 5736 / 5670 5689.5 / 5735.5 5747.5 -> 0.4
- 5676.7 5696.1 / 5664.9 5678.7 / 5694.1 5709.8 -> -0.5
